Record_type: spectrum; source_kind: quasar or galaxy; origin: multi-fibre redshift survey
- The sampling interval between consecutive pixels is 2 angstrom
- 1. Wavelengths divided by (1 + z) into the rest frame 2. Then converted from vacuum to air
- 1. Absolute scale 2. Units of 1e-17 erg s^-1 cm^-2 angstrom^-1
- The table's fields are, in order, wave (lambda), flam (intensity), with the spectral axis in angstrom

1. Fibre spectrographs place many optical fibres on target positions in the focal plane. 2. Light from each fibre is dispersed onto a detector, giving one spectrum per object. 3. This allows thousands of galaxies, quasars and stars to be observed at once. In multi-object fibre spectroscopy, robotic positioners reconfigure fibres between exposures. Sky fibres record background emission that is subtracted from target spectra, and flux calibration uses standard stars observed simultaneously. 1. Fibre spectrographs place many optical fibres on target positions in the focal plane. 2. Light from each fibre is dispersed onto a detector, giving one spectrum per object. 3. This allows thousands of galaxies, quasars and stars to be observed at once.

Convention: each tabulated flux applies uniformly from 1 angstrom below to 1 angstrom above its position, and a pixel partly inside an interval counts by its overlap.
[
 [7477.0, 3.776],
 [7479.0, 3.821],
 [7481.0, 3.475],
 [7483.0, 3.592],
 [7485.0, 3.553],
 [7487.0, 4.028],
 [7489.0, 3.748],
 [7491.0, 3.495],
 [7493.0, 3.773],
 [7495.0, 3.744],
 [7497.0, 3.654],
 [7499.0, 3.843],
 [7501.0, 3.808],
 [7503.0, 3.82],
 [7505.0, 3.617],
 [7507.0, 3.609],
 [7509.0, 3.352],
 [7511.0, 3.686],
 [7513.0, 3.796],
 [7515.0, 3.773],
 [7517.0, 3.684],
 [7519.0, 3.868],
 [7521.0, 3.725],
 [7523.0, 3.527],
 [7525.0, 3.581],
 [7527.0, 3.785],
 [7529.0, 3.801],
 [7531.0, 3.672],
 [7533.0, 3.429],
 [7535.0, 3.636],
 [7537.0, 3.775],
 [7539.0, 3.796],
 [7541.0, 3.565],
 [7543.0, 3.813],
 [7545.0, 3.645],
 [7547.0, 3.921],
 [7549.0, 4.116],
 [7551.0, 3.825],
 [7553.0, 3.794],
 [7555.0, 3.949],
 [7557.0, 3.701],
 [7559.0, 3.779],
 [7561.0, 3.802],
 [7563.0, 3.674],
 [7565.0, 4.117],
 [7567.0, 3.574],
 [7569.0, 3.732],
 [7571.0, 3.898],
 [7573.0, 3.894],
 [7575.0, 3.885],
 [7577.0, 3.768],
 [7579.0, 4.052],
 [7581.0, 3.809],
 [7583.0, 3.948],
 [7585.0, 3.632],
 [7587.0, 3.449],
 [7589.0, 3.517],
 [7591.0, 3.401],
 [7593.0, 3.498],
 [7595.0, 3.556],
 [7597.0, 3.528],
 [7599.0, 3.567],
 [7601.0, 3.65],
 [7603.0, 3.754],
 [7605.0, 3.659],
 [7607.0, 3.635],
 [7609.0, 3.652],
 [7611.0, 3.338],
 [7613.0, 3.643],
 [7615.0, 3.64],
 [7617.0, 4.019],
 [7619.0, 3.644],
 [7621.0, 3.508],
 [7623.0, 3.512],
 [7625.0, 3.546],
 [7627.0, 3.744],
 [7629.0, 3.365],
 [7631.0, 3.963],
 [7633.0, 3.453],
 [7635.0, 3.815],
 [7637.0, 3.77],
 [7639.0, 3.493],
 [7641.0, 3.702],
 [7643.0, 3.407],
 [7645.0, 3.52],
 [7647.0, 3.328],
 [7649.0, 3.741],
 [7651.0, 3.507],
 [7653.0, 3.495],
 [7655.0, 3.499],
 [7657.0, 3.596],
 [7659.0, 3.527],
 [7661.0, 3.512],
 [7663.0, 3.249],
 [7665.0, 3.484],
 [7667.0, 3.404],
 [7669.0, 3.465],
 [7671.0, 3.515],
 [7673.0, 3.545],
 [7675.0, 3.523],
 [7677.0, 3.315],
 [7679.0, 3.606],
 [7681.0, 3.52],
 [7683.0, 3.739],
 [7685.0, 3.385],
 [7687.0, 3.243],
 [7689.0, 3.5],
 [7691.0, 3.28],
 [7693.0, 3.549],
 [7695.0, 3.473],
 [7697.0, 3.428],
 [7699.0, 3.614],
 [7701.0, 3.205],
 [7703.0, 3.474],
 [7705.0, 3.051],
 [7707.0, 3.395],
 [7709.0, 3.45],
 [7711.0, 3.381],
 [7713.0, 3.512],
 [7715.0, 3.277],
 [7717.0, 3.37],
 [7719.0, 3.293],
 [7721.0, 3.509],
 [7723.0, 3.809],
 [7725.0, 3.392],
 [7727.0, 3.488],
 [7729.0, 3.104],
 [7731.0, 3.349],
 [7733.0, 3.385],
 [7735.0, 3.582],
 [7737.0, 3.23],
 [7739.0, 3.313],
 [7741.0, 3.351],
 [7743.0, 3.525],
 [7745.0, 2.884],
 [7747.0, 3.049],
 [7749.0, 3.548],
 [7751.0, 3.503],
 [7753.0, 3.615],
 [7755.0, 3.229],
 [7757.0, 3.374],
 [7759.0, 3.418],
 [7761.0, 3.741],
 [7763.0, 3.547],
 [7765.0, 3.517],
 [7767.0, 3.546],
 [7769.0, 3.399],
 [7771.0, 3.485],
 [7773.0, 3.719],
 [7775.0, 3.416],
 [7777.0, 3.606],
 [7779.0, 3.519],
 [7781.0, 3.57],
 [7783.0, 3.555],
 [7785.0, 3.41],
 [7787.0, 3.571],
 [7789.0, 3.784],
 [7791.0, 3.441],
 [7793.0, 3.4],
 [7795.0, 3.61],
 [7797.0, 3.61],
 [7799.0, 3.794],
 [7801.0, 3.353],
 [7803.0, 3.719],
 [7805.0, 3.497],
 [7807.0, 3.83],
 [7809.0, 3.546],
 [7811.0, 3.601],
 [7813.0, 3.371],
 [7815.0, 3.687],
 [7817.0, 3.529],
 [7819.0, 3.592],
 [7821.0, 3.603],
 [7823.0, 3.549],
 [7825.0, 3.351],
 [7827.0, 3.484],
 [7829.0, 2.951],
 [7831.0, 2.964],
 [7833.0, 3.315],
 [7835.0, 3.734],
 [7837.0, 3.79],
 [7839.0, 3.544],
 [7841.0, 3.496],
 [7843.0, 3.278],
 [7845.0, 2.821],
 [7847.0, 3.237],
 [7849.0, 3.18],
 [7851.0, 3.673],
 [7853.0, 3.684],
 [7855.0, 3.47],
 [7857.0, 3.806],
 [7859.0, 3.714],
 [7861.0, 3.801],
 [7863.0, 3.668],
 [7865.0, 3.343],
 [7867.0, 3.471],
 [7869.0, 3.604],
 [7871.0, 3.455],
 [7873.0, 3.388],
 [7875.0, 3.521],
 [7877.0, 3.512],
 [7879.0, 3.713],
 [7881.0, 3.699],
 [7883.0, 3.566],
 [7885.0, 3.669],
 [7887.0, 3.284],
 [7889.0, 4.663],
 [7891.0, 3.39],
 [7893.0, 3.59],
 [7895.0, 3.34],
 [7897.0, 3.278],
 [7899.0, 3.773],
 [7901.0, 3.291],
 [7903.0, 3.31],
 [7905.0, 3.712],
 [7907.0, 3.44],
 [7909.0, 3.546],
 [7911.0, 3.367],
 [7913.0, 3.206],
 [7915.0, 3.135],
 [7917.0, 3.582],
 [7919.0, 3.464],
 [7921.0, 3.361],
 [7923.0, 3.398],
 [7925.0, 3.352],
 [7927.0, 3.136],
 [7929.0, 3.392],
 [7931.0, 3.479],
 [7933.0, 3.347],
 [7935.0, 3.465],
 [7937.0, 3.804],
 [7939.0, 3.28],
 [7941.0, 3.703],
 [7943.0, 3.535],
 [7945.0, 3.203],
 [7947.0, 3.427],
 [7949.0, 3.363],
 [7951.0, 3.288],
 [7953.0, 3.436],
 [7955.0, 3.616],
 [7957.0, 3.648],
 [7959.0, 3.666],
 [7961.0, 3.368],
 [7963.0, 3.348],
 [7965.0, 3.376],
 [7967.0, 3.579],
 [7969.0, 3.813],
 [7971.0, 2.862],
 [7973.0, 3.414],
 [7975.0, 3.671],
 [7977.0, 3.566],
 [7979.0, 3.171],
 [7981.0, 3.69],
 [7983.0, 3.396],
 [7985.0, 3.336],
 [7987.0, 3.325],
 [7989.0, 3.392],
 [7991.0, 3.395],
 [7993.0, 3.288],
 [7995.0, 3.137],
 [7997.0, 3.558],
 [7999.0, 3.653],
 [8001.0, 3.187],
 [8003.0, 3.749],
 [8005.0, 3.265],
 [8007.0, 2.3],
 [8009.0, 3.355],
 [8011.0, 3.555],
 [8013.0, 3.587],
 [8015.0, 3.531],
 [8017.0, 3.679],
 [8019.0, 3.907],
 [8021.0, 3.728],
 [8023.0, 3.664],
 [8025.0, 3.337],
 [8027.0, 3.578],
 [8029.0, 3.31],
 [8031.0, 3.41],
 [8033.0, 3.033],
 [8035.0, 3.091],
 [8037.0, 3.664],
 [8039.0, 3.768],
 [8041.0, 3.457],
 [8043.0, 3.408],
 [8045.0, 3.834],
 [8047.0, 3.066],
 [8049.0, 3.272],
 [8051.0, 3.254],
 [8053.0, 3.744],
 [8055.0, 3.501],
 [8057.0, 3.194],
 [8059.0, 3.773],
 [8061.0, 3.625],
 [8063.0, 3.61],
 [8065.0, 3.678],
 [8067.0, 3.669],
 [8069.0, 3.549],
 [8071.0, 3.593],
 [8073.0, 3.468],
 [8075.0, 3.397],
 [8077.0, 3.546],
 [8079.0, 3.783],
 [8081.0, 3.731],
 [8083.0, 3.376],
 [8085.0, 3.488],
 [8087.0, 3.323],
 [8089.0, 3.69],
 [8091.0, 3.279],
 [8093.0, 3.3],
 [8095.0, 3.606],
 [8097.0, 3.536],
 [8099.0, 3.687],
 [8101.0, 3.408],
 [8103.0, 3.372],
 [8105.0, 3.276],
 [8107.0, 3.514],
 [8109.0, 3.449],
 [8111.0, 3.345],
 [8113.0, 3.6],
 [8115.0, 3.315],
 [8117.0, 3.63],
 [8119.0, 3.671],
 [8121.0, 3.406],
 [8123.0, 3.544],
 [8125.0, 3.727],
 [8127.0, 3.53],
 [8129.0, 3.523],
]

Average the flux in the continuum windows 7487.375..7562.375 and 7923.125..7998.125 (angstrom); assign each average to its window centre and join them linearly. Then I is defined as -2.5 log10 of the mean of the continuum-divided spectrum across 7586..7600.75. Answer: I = 0.05 mag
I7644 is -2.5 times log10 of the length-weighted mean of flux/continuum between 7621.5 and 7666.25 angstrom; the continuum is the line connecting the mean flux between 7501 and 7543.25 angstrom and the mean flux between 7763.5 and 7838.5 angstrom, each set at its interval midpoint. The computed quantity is 0.02 mag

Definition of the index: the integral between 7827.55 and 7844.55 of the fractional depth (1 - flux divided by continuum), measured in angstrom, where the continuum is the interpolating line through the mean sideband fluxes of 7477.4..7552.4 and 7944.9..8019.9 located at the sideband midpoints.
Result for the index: 0.7 angstrom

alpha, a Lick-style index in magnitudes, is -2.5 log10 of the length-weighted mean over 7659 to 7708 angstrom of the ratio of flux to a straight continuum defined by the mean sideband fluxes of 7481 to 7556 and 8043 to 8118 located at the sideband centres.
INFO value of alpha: 0.07 mag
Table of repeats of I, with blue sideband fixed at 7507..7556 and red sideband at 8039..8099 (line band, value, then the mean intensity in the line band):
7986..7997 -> 0.07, 3.33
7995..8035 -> 0.03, 3.42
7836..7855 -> 0.06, 3.41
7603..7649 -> 0.02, 3.61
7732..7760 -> 0.09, 3.36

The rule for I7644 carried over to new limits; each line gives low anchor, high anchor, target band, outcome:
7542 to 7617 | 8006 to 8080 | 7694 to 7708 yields 0.09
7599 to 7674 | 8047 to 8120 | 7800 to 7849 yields 0.03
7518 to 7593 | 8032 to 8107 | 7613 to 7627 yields 0.02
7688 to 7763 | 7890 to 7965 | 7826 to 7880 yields -0.01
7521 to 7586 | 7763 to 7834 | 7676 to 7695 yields 0.05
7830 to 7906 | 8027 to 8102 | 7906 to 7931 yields 0.05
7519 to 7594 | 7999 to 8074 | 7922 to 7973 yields 0.03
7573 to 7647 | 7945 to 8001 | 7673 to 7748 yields 0.06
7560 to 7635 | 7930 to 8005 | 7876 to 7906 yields -0.03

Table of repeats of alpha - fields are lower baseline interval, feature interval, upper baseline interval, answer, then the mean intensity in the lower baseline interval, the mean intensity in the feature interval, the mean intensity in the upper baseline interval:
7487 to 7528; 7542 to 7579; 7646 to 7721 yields -0.061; 3.7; 3.83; 3.45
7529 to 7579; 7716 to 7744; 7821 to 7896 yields 0.067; 3.79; 3.41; 3.51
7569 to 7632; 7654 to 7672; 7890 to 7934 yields 0.044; 3.67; 3.47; 3.4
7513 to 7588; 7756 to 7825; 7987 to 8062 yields 0.014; 3.77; 3.55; 3.44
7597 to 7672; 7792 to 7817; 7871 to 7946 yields -0.020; 3.58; 3.58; 3.48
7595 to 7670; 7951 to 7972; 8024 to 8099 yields 0.014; 3.58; 3.46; 3.49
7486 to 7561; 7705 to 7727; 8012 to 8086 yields 0.071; 3.73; 3.42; 3.52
